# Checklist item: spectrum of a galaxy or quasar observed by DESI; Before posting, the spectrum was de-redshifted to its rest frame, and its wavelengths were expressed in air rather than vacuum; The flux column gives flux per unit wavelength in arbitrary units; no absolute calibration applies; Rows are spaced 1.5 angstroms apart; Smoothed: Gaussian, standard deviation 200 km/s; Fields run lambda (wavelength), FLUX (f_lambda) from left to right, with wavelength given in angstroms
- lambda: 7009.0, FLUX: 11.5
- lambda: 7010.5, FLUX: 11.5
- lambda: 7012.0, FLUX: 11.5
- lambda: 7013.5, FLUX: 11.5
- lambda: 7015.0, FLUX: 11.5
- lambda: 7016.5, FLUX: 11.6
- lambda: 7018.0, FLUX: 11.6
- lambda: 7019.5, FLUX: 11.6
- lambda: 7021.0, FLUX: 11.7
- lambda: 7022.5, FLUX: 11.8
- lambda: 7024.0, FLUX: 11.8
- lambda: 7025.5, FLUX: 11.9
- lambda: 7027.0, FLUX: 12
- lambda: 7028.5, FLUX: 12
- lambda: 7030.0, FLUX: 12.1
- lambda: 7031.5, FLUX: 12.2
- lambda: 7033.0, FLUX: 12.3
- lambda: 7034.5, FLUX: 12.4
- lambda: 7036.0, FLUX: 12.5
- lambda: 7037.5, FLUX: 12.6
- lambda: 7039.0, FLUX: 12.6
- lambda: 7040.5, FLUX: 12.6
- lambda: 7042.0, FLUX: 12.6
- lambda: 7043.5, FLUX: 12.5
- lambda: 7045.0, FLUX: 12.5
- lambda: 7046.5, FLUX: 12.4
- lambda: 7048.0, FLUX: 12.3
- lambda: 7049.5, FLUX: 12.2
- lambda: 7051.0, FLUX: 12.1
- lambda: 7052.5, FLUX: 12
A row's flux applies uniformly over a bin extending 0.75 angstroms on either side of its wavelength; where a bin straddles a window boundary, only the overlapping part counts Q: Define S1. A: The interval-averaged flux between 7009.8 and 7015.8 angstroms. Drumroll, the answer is 11.5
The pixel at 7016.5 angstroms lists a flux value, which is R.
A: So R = 11.6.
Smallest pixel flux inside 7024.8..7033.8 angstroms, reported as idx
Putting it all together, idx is 11.9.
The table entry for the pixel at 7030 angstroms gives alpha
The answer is 12.1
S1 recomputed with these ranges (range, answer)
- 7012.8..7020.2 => 11.6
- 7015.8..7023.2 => 11.7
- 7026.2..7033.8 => 12.1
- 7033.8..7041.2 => 12.5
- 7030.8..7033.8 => 12.3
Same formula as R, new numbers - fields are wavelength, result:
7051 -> 12.1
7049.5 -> 12.2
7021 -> 11.7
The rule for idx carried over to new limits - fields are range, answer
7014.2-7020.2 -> 11.5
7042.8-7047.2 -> 12.4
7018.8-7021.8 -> 11.6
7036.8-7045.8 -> 12.5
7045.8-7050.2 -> 12.2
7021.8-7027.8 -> 11.8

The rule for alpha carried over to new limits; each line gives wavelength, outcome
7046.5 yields 12.4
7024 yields 11.8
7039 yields 12.6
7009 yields 11.5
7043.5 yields 12.5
